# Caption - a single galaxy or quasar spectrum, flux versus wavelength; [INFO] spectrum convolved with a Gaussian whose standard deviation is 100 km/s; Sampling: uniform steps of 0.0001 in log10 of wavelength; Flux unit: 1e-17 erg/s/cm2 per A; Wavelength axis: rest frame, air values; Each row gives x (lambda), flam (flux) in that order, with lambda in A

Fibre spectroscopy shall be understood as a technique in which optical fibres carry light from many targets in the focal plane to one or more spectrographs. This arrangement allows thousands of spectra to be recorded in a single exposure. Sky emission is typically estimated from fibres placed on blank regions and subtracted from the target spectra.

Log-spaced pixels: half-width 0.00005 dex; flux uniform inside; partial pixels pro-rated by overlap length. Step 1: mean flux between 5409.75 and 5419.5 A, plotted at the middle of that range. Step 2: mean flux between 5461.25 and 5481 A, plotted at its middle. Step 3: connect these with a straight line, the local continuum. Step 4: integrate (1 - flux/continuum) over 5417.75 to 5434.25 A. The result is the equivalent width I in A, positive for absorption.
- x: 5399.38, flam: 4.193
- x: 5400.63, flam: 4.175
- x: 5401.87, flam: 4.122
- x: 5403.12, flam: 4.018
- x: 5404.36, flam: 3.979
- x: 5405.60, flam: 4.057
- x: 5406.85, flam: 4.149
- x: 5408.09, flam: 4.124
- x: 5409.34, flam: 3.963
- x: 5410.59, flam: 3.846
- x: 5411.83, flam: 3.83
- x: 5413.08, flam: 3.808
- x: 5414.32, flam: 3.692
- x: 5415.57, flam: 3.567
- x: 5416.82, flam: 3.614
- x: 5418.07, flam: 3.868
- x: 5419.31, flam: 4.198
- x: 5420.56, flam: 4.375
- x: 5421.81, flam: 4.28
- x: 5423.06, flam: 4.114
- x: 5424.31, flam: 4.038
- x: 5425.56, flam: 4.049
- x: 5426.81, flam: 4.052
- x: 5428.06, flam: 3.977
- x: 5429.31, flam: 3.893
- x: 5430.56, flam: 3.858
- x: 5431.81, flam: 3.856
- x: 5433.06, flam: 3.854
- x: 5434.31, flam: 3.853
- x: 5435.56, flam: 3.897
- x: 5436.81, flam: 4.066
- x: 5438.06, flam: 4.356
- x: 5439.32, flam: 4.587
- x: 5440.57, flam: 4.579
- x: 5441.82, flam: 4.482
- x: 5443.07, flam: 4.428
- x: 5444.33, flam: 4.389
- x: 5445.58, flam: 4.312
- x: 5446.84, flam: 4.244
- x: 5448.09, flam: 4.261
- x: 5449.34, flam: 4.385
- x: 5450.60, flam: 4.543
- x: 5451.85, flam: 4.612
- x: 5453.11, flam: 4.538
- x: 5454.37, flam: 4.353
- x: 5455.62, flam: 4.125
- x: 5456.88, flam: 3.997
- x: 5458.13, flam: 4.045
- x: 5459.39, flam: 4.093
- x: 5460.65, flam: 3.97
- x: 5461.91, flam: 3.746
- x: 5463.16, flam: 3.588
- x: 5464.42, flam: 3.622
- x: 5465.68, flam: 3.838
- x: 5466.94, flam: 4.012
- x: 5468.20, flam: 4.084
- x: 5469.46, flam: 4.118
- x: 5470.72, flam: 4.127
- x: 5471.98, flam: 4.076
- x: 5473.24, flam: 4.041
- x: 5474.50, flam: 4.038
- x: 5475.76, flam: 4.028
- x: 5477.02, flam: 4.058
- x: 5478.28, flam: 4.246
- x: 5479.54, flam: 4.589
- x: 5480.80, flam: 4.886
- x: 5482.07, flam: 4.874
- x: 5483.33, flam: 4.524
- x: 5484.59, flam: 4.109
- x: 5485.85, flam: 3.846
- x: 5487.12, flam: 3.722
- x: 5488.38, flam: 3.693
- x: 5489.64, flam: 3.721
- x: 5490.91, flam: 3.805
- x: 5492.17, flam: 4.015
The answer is -0.80 A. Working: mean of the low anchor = 3.79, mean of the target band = 4.03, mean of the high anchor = 4.05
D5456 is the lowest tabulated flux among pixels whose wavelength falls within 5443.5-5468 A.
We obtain 3.588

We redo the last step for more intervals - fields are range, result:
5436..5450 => 4.066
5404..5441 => 3.567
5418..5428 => 3.868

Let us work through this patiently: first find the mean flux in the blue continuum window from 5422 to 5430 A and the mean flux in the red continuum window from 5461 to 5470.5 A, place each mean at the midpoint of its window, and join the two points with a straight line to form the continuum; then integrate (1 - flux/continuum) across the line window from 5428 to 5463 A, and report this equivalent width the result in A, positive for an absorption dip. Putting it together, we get -2.1 A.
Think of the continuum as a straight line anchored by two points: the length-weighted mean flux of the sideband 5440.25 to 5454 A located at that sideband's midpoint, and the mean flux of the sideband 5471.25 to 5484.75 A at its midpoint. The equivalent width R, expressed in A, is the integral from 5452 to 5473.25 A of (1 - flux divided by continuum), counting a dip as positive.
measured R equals 1.7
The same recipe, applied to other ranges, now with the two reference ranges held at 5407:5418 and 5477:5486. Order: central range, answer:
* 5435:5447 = -0.8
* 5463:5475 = 1.0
